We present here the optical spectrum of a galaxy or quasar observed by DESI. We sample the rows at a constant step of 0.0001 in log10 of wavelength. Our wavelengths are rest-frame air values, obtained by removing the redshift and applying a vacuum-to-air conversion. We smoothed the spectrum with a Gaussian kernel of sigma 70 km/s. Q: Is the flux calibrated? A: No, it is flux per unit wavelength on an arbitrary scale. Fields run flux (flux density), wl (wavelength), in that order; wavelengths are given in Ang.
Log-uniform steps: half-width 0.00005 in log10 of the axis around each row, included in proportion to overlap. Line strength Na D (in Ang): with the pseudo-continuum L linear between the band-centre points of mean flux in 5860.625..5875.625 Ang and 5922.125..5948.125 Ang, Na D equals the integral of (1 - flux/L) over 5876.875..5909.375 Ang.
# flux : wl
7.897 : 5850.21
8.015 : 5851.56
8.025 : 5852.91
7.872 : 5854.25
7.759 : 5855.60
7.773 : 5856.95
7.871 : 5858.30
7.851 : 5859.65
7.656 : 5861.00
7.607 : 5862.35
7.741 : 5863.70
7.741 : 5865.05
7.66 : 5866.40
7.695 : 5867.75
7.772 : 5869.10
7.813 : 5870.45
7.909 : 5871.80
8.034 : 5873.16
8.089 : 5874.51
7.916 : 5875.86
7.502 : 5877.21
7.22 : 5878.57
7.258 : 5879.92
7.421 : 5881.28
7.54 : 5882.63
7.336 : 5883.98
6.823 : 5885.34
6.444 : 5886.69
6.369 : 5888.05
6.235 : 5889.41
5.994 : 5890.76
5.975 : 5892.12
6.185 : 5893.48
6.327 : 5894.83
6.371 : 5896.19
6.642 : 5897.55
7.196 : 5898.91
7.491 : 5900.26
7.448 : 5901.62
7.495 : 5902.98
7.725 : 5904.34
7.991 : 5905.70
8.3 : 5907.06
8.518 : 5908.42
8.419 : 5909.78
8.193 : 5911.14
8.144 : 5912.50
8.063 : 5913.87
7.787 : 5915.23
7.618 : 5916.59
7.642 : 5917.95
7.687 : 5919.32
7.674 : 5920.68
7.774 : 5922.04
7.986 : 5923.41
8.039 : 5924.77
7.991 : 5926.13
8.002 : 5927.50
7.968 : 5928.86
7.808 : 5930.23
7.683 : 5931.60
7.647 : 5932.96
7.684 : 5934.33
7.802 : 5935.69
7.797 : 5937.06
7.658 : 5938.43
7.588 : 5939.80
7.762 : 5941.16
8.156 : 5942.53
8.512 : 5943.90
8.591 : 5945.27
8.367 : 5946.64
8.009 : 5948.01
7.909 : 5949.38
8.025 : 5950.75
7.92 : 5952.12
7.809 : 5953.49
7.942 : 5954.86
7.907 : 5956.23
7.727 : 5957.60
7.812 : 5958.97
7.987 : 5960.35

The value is 3.20 Ang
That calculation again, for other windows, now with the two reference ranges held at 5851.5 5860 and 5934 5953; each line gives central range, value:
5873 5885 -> 0.54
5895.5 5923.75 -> 0.80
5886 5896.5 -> 2.23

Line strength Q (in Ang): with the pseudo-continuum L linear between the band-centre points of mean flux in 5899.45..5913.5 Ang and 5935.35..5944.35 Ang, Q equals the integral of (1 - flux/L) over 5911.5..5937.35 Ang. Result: 0.3 Ang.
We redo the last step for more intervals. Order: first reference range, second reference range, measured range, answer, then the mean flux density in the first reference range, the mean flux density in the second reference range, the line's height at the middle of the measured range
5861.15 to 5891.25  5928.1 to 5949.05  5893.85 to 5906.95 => 0.67 Ang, 7.38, 7.93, 7.6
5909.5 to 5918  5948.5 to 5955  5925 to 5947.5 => 0.02 Ang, 7.99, 7.92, 7.95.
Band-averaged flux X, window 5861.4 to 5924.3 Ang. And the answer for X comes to 7.46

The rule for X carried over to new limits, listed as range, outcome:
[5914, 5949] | 7.89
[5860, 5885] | 7.65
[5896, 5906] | 7.31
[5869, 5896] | 7.08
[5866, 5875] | 7.85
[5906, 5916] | 8.19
